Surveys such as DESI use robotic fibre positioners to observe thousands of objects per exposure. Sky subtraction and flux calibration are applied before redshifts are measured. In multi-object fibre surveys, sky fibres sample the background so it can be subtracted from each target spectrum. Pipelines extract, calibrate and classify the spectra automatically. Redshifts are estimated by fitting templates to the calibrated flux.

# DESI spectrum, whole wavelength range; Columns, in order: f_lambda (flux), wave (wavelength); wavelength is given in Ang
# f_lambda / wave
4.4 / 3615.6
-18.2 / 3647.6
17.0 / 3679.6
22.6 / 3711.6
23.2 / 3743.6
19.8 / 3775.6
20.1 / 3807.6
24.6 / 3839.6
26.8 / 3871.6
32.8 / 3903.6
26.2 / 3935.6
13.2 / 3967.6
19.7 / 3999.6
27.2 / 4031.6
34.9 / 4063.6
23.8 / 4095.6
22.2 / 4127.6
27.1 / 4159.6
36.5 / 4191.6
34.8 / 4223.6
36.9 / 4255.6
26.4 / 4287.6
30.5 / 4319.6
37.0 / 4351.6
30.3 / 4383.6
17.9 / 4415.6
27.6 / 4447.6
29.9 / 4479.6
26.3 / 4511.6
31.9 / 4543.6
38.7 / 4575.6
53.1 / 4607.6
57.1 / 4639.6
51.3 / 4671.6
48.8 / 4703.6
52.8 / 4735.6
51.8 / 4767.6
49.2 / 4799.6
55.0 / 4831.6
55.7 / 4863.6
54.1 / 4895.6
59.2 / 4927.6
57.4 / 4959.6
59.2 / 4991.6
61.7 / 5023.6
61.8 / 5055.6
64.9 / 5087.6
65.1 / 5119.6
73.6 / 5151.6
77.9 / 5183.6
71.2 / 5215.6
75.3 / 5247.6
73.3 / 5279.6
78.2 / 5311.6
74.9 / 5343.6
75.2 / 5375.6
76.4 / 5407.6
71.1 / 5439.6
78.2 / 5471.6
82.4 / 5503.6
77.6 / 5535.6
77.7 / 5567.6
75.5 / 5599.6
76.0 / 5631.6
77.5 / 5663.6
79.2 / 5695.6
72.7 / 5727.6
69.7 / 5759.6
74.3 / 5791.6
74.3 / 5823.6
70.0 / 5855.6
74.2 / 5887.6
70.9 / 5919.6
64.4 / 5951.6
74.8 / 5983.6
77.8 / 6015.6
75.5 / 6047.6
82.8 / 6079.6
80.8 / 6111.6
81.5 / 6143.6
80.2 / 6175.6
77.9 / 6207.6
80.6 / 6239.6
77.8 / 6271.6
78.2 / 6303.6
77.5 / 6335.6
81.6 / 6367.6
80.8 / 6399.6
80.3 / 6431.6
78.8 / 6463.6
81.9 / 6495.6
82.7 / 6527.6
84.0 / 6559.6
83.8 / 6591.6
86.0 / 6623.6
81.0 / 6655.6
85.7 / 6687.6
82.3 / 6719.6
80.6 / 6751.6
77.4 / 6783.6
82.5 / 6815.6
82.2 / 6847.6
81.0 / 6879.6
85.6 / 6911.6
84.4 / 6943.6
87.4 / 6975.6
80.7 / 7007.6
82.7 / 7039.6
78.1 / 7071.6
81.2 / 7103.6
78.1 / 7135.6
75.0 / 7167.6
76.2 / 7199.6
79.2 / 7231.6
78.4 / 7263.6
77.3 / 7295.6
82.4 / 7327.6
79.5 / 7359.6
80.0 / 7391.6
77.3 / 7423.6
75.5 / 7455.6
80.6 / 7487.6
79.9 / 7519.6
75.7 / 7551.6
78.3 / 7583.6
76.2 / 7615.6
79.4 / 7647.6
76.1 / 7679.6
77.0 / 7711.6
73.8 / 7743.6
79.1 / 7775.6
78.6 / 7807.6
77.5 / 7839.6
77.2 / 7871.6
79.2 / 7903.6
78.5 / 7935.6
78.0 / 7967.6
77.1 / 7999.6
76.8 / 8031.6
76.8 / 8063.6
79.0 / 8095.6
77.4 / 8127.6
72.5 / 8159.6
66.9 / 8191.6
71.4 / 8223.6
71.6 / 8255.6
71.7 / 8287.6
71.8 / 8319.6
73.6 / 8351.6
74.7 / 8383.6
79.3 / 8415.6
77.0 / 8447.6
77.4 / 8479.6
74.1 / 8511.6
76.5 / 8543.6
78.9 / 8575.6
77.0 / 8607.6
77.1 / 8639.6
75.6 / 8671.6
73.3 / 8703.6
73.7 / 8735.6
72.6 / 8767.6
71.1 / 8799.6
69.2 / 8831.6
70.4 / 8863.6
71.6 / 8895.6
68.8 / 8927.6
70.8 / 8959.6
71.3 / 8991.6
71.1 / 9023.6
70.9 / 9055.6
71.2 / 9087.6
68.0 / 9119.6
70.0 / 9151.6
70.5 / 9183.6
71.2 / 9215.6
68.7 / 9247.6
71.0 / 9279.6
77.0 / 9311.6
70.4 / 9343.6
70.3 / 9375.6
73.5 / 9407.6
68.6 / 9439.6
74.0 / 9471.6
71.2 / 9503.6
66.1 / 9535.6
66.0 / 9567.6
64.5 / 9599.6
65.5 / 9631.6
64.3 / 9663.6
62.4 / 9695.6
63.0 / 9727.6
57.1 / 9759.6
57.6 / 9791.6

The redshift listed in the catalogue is 0.15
